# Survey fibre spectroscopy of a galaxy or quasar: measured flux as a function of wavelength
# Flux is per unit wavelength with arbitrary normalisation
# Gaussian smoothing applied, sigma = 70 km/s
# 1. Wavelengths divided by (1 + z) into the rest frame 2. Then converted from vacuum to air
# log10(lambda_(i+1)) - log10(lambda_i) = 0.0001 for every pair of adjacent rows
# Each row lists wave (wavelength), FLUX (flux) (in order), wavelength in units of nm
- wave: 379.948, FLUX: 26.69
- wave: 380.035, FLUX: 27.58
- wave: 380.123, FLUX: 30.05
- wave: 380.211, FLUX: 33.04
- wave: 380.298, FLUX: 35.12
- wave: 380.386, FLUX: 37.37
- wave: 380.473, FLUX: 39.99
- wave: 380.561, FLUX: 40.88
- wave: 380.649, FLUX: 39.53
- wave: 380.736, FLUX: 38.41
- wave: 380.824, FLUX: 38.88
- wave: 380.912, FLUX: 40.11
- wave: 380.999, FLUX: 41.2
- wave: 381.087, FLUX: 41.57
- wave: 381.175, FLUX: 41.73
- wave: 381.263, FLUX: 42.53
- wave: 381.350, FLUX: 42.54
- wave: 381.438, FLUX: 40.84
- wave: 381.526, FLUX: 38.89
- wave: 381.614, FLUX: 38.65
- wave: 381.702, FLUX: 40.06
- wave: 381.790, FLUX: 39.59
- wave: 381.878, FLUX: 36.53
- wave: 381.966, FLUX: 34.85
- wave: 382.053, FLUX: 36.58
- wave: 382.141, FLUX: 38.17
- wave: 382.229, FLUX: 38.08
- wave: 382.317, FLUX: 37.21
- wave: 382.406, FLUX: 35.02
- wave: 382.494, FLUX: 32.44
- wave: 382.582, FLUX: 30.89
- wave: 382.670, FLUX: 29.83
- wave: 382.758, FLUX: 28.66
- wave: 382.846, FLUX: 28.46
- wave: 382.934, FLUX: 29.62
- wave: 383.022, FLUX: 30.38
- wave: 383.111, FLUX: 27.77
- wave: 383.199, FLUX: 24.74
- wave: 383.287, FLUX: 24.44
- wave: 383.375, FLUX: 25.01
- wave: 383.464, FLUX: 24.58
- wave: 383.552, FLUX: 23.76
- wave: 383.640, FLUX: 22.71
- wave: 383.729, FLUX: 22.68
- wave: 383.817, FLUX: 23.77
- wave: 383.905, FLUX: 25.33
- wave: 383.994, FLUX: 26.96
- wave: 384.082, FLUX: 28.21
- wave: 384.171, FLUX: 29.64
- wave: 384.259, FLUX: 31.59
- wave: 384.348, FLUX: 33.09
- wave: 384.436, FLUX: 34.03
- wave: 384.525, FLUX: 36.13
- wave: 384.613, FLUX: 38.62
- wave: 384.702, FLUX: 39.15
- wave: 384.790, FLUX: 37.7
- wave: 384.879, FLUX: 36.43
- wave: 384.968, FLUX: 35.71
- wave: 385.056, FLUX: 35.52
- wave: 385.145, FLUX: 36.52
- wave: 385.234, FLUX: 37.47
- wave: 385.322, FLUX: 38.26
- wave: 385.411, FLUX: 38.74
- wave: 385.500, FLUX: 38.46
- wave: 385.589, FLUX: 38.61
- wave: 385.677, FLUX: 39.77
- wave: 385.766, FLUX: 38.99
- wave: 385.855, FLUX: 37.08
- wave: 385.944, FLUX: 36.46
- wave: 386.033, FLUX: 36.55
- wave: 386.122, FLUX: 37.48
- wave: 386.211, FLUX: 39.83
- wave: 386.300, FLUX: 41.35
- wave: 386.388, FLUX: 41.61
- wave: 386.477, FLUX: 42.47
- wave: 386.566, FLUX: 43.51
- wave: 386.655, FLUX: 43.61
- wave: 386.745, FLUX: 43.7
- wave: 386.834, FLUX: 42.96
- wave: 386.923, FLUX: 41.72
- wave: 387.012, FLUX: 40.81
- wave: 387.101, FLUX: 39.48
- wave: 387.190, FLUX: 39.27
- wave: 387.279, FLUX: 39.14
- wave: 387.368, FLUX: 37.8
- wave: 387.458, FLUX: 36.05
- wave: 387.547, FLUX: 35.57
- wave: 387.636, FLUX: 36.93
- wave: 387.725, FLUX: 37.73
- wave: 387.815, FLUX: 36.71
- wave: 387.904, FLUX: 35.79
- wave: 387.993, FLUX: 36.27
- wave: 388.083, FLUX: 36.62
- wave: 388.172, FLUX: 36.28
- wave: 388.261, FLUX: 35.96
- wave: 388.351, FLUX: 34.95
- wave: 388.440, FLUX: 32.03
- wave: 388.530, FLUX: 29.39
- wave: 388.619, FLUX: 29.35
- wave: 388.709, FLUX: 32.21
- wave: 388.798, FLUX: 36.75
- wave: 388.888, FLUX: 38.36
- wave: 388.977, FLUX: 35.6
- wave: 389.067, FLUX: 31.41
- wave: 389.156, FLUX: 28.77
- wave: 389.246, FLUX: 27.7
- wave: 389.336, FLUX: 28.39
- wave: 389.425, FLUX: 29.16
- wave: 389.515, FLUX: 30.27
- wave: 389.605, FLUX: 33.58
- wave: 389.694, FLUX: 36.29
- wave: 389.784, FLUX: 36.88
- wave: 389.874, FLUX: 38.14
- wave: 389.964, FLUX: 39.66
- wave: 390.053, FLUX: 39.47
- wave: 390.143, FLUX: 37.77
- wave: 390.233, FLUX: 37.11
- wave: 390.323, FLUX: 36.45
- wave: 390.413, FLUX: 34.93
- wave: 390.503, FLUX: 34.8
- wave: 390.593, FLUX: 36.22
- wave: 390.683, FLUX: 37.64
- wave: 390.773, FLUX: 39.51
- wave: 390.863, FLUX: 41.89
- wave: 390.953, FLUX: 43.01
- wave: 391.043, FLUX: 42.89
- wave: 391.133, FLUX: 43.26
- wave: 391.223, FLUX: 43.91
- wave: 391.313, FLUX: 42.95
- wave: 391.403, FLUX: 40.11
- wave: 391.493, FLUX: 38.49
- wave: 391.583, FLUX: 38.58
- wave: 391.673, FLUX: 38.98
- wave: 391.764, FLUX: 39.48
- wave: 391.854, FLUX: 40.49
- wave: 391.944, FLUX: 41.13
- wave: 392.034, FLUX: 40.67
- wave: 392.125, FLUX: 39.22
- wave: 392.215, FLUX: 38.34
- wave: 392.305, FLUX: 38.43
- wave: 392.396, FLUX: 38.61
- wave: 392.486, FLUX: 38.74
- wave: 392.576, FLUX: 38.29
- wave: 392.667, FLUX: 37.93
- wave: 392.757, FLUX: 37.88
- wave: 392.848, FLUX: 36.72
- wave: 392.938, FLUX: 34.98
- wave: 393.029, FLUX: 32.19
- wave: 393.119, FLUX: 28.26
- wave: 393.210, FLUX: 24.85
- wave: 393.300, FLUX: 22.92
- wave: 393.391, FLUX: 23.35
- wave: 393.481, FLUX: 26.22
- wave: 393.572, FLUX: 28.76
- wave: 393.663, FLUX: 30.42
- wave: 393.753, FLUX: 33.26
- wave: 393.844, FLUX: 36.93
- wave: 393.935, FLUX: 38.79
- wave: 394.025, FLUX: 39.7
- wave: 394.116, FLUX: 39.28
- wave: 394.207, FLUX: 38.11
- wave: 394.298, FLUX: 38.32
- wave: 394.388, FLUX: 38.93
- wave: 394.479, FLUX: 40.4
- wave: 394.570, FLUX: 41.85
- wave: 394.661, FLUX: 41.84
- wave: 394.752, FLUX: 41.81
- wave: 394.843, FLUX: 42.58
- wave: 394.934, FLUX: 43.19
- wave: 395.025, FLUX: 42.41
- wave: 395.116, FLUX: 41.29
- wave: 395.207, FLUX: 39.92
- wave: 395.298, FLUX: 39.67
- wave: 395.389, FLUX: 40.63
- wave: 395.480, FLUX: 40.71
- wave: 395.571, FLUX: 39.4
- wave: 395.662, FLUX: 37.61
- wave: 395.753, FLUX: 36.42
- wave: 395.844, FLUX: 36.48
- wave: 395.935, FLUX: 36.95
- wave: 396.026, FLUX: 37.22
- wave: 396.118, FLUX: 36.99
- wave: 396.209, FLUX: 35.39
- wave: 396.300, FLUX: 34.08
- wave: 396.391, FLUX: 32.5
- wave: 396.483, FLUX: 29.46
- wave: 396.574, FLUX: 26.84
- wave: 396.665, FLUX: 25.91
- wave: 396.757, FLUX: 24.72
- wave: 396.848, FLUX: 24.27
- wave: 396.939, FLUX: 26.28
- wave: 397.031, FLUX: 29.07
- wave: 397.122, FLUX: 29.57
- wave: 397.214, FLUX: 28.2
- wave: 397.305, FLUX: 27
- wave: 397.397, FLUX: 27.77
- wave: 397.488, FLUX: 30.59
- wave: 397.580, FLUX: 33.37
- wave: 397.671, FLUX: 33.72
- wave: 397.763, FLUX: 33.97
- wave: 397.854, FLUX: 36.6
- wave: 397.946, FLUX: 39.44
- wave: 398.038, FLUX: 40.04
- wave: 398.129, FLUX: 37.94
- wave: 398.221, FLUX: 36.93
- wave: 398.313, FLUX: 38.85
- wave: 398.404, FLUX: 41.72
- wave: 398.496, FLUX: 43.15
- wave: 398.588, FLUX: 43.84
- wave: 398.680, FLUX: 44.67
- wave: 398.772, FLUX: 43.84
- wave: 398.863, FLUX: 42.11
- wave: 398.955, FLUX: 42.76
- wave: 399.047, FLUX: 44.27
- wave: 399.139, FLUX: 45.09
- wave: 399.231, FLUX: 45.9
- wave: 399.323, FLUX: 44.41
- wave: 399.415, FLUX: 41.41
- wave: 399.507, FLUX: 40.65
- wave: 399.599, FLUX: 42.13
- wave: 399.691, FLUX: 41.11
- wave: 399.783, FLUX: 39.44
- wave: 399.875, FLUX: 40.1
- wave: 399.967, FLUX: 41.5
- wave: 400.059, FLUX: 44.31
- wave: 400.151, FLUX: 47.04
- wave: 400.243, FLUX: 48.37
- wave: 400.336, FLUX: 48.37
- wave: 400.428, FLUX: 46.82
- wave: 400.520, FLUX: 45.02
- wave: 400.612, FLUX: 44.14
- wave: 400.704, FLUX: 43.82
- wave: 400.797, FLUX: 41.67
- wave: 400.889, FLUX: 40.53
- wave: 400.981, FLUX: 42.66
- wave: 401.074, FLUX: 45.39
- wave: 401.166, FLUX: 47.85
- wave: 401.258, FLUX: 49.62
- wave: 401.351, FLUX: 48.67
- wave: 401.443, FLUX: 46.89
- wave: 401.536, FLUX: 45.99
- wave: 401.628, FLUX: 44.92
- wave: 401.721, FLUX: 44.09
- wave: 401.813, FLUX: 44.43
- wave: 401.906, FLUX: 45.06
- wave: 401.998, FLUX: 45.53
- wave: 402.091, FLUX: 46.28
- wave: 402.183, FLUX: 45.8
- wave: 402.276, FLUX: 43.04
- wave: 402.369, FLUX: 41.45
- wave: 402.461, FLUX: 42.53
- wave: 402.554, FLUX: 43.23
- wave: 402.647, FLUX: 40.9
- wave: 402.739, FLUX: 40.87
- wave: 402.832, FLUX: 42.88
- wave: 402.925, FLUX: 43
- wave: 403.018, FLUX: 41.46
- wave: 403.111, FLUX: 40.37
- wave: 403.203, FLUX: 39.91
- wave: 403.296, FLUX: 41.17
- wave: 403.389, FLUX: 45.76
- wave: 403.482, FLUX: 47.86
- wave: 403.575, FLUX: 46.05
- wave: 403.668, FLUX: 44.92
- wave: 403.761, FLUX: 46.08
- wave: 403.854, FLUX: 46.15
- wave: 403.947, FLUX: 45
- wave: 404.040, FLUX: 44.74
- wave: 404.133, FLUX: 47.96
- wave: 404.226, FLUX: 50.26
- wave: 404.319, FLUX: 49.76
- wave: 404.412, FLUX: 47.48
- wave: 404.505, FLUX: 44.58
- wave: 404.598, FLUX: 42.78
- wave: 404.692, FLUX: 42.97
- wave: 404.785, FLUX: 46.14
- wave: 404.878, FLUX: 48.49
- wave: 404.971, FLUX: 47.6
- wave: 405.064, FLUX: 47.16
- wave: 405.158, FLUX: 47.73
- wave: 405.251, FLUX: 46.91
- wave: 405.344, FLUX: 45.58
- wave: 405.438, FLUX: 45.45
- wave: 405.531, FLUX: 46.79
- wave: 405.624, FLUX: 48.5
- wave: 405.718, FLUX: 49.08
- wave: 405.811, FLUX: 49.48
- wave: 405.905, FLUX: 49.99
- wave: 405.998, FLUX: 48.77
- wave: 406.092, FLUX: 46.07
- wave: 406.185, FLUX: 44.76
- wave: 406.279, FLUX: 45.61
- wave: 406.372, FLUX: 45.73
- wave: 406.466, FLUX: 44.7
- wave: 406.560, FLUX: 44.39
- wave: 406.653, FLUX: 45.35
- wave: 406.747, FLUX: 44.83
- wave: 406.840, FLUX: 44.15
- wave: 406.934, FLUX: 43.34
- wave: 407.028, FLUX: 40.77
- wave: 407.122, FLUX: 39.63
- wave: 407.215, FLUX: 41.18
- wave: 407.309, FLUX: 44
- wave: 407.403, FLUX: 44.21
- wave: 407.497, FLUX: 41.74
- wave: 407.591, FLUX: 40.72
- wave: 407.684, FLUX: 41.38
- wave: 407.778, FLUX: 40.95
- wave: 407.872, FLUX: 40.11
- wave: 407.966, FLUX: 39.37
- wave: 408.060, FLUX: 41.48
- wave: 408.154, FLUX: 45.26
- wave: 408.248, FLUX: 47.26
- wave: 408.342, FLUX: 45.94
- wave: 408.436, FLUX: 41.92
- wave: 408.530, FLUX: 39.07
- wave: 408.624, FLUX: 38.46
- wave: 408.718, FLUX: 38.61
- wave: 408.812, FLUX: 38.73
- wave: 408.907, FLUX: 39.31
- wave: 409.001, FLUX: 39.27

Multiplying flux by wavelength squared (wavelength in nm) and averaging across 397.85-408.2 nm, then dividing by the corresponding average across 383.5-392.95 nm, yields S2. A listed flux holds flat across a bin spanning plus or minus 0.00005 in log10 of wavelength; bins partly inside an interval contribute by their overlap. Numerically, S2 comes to 1.3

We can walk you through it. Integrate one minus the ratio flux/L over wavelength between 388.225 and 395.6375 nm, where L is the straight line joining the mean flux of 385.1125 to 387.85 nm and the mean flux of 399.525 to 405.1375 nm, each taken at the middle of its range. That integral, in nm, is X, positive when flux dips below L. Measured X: 0.79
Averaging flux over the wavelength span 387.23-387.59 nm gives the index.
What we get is 37.2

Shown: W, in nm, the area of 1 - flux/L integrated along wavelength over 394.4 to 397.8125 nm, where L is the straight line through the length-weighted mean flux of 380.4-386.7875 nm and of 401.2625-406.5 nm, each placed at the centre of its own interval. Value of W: 0.55 nm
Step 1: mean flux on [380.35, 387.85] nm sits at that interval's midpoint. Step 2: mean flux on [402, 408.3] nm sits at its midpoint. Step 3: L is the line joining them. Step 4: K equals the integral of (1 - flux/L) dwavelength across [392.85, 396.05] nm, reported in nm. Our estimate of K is 0.30 nm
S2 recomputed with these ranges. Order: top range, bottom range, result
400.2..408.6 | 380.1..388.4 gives 1.38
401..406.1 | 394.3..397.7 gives 1.35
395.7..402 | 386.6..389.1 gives 1.13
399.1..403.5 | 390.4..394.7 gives 1.24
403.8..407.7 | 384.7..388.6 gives 1.32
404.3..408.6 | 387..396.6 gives 1.31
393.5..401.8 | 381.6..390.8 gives 1.19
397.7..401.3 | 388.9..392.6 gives 1.19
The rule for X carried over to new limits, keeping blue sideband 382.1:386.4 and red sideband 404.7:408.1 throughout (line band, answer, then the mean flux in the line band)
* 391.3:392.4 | -0.07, 39.6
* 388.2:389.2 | 0.06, 33.2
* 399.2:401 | -0.09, 43.5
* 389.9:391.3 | -0.11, 39.3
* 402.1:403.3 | 0.02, 42.2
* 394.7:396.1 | -0.03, 39.7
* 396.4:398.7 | 0.40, 33.2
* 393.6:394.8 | 0.00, 38.3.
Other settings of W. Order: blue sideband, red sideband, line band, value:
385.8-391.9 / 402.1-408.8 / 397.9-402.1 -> -0.16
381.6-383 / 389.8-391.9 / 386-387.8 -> -0.13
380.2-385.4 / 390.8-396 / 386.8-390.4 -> 0.06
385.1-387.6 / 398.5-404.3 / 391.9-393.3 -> 0.18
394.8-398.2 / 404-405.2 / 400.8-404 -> -0.07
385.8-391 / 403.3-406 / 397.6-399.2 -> 0.09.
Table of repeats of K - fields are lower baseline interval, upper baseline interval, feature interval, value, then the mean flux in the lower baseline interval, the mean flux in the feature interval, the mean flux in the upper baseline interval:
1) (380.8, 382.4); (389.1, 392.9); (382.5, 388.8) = 0.646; 39.2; 34.6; 37.7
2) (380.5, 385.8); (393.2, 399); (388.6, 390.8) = 0.026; 34.4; 34.7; 35.7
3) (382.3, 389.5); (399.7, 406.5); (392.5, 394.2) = 0.260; 34.3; 33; 45.2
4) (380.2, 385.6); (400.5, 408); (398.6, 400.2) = -0.024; 34.4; 43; 44.7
